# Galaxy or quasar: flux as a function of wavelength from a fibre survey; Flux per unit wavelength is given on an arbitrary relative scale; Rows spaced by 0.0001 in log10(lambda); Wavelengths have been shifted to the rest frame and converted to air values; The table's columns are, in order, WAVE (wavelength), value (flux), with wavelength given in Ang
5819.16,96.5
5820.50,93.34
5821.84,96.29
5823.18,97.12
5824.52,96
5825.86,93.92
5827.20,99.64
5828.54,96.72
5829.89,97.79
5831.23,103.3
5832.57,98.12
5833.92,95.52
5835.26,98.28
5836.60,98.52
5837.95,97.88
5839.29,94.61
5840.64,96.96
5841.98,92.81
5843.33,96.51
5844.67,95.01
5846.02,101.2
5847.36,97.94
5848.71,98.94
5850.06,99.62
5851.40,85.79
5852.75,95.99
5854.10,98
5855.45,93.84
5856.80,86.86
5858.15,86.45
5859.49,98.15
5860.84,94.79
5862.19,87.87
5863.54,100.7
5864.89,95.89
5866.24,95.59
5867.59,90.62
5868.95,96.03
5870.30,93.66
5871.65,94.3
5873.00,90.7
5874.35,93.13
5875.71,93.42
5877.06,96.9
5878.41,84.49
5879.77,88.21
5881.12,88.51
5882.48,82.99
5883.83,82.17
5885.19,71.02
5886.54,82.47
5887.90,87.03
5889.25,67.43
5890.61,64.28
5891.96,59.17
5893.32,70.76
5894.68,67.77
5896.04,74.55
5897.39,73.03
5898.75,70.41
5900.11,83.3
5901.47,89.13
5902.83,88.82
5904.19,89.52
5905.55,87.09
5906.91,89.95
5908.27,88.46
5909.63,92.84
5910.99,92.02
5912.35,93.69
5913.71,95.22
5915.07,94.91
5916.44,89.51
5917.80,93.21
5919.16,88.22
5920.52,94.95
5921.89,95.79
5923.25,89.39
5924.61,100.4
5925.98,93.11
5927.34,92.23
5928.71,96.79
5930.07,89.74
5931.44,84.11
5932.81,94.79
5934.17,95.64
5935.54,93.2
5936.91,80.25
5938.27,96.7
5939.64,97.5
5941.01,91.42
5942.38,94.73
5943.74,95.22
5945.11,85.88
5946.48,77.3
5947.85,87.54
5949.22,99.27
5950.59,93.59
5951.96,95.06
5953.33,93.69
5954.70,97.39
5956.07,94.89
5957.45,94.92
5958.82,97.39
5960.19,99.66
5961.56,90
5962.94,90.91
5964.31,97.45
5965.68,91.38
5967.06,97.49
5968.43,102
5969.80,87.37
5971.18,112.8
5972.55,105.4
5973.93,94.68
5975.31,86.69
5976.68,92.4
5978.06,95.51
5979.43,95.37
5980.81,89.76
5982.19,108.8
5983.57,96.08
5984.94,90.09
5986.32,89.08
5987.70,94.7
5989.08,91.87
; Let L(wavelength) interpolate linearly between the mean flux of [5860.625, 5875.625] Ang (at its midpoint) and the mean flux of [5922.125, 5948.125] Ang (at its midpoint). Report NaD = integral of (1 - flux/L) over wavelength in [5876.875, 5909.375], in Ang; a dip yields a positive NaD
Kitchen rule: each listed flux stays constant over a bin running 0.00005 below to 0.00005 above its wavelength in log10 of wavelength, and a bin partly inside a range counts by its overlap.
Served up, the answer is 4.46 Ang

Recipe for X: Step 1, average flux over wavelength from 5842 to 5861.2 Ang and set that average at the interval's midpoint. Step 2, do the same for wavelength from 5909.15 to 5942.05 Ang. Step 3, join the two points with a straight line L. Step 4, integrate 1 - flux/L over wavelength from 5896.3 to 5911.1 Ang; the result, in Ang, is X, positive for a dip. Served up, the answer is 1.3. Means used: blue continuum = 94.9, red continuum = 92.7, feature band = 85.3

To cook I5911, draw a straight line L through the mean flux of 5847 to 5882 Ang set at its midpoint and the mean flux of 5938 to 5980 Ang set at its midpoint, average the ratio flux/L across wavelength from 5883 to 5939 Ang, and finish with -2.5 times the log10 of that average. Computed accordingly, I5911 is 0.10 mag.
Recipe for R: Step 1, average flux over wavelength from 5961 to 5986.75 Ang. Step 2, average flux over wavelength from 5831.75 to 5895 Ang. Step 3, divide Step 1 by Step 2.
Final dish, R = 1.06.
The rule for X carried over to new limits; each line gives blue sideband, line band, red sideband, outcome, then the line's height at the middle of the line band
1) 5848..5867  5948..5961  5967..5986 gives 0.0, 96.2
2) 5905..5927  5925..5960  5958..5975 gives 0.8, 94.8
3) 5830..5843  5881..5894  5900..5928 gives 2.6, 93.6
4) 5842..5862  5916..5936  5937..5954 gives -0.1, 92.5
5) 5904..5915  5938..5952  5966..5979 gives 0.4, 94.6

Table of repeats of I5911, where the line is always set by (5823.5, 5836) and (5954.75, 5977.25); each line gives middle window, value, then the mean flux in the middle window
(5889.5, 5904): 0.286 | 74.4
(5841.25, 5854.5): 0.015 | 96.2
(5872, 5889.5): 0.133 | 85.9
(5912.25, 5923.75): 0.044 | 92.8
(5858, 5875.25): 0.038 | 93.9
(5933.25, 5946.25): 0.052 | 91.9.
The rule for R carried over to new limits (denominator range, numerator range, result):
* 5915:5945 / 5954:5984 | 1.04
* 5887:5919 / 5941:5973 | 1.14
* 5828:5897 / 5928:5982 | 1.04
